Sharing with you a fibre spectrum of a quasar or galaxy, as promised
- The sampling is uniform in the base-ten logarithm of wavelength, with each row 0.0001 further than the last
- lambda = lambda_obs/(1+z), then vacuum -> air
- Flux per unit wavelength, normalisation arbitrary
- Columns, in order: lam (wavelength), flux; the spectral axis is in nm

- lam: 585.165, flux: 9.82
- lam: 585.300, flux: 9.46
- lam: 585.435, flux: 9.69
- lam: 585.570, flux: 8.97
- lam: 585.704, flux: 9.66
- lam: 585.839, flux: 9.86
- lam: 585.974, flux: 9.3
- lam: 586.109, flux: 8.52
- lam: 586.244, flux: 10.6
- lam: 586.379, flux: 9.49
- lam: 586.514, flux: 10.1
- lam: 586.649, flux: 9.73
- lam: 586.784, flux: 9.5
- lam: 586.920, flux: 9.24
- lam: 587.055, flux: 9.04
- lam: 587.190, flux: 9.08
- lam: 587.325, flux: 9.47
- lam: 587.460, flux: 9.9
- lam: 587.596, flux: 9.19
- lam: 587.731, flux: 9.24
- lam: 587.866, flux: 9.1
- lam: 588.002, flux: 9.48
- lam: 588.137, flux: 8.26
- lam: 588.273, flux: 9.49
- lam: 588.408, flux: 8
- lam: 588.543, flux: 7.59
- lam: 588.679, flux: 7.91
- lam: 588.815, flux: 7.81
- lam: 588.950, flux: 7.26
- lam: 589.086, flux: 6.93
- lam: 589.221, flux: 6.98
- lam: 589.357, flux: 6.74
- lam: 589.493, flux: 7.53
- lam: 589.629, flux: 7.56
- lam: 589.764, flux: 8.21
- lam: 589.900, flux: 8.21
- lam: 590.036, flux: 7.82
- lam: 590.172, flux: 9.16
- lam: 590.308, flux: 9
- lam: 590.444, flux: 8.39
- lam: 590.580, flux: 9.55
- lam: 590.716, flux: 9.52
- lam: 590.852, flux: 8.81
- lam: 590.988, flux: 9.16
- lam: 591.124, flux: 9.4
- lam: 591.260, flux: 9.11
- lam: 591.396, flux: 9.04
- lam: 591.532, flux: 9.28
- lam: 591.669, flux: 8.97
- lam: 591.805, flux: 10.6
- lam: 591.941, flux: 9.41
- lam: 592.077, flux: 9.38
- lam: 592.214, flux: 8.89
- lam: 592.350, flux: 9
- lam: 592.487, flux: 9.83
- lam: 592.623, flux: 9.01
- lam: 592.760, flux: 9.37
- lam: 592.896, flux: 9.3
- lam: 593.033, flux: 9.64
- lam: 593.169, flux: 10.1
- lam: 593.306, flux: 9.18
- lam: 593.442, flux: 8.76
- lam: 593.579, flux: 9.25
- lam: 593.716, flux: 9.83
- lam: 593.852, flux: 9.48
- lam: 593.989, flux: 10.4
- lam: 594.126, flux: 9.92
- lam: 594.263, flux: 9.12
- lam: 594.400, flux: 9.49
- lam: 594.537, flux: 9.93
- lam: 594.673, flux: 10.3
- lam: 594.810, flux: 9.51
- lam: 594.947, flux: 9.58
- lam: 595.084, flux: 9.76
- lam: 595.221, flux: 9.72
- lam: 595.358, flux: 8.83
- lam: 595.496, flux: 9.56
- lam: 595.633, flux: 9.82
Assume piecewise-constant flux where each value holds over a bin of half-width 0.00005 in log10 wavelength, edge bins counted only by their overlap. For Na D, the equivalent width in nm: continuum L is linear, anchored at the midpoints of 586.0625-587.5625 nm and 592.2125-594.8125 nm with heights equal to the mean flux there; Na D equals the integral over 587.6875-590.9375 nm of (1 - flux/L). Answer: 0.428 nm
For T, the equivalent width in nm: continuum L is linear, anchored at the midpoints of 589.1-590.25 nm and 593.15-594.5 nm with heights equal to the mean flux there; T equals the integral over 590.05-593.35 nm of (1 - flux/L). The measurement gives -0.25 nm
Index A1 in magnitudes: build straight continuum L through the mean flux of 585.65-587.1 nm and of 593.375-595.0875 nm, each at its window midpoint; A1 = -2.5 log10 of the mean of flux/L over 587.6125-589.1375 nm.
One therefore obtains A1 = 0.152 mag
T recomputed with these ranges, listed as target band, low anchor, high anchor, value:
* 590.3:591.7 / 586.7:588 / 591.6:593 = 0.036 nm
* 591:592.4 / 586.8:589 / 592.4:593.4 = -0.001 nm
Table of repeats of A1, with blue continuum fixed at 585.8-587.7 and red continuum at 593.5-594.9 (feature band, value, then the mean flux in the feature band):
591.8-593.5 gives 0.03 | 9.38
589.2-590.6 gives 0.18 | 8.09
